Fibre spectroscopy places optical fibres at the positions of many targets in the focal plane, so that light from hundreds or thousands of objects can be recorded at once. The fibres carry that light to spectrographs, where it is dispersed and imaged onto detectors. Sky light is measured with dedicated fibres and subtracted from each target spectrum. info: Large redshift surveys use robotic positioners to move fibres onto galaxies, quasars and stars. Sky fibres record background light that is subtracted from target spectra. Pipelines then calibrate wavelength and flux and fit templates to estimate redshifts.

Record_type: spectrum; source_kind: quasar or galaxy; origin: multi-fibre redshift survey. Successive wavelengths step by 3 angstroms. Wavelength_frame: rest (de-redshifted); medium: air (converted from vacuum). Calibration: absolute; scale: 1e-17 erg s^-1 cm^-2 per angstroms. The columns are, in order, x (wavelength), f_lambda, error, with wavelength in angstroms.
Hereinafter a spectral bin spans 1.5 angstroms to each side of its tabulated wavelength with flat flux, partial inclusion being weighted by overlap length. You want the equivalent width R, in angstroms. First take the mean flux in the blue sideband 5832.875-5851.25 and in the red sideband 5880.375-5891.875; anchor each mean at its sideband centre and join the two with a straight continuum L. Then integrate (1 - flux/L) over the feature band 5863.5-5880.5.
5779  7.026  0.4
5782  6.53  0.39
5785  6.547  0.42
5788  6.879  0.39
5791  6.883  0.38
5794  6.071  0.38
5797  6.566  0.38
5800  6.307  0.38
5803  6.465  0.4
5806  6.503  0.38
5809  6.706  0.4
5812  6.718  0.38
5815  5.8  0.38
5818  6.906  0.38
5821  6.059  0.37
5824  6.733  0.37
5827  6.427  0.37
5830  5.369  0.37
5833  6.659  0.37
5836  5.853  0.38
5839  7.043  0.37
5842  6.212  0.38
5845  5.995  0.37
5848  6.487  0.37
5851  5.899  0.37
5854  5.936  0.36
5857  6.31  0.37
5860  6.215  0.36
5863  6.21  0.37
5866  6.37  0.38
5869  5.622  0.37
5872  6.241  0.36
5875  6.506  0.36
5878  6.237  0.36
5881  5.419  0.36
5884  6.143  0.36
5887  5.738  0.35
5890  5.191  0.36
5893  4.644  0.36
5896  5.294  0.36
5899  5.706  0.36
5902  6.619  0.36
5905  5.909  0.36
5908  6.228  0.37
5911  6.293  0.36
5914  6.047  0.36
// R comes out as -0.93 angstroms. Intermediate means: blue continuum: 6.31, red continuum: 5.61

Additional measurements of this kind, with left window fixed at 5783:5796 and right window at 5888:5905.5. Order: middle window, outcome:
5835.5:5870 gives -1.3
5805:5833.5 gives -0.3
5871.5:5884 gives -0.8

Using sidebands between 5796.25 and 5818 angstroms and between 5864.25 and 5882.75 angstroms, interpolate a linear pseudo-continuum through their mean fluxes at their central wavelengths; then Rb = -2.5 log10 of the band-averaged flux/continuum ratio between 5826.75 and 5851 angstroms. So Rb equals 0.01 mag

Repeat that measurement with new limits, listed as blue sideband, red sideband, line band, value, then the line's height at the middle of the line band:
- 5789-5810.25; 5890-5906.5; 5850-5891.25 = -0.03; 5.85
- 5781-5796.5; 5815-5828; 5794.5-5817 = 0.01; 6.51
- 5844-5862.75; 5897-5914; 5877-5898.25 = 0.11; 6.13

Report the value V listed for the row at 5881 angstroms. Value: 5.419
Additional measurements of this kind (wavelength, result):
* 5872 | 6.241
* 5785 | 6.547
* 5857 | 6.31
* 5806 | 6.503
